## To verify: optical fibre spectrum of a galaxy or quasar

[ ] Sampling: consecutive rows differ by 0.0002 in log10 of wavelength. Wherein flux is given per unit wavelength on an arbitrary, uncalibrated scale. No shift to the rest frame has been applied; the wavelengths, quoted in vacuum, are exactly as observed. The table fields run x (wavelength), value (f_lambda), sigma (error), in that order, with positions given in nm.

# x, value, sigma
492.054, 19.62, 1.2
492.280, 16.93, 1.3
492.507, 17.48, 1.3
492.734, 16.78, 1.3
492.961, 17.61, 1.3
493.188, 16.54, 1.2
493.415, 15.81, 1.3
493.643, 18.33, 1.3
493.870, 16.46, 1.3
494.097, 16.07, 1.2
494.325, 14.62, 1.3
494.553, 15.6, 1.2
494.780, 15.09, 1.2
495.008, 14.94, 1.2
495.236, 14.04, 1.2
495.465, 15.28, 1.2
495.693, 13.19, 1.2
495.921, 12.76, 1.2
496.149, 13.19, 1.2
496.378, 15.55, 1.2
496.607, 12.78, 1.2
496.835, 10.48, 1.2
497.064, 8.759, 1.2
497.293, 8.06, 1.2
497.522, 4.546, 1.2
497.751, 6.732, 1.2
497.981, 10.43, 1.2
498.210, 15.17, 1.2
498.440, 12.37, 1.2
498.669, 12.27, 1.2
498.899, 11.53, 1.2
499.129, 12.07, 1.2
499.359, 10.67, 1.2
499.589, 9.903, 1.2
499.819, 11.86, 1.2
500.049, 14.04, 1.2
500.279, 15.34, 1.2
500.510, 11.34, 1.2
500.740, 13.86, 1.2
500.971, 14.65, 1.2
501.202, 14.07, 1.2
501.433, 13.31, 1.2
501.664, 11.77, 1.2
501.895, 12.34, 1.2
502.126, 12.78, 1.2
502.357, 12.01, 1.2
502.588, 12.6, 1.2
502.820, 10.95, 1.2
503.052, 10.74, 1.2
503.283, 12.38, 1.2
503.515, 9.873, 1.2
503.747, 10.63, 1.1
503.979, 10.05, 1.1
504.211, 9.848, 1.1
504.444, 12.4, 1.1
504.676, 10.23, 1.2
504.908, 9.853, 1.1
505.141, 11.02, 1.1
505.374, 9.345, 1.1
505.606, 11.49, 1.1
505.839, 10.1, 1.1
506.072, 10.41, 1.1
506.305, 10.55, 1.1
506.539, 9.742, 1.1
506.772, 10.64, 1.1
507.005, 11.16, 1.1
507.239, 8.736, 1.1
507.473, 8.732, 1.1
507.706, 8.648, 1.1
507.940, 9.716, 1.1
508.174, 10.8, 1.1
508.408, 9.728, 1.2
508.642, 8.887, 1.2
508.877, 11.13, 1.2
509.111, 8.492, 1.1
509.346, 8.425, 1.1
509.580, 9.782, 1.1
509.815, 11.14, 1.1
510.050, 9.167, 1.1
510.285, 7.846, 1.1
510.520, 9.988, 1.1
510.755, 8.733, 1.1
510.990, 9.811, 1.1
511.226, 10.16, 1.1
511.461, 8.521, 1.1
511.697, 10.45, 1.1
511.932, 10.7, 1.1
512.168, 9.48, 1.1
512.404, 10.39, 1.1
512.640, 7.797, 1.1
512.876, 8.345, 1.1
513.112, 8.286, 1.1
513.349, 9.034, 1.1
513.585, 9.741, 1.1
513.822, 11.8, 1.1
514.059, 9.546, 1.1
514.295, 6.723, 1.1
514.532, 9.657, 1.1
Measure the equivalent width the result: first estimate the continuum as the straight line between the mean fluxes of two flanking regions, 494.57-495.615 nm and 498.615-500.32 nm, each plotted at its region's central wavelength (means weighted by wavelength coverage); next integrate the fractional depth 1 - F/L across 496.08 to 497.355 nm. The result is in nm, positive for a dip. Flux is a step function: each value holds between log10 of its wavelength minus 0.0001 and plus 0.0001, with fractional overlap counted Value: 0.21 nm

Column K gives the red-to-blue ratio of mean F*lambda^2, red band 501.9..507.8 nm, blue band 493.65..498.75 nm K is 0.9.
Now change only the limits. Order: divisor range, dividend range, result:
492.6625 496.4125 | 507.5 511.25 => 0.65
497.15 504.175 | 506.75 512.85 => 0.85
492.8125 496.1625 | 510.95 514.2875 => 0.66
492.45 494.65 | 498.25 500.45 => 0.76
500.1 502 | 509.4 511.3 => 0.74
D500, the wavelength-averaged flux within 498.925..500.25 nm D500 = 11.9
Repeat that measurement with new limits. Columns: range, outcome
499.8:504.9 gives 12.1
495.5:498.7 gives 11.2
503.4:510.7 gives 9.94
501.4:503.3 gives 12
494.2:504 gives 12.2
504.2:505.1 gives 10.7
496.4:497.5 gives 10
